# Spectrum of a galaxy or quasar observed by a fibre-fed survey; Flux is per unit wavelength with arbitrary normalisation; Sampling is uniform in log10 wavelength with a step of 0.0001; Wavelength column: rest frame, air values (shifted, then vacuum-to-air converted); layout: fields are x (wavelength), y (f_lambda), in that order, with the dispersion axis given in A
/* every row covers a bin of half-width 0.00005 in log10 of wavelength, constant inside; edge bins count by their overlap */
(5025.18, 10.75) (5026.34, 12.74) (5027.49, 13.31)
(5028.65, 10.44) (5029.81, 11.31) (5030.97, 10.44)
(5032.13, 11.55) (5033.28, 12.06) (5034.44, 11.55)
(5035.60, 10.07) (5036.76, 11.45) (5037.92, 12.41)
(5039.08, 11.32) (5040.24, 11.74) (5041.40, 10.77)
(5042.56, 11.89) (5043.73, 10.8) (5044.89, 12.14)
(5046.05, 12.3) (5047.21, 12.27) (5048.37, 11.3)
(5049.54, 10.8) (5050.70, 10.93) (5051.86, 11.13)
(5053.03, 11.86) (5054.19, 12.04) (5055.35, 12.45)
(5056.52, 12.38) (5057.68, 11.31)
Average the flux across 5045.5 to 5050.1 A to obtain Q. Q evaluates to 11.7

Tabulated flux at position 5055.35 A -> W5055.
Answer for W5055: 12.45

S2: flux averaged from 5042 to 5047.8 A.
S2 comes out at 11.9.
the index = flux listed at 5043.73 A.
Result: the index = 10.8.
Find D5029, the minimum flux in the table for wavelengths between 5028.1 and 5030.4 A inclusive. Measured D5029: 10.44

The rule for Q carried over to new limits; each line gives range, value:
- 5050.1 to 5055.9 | 11.7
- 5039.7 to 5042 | 11.3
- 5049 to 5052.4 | 11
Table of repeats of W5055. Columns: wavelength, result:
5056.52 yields 12.38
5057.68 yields 11.31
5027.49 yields 13.31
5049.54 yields 10.8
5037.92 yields 12.41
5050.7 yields 10.93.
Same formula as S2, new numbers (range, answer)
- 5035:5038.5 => 11.3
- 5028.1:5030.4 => 10.9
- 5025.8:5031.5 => 11.7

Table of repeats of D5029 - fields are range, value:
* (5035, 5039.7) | 10.07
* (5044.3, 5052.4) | 10.8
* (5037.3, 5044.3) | 10.77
